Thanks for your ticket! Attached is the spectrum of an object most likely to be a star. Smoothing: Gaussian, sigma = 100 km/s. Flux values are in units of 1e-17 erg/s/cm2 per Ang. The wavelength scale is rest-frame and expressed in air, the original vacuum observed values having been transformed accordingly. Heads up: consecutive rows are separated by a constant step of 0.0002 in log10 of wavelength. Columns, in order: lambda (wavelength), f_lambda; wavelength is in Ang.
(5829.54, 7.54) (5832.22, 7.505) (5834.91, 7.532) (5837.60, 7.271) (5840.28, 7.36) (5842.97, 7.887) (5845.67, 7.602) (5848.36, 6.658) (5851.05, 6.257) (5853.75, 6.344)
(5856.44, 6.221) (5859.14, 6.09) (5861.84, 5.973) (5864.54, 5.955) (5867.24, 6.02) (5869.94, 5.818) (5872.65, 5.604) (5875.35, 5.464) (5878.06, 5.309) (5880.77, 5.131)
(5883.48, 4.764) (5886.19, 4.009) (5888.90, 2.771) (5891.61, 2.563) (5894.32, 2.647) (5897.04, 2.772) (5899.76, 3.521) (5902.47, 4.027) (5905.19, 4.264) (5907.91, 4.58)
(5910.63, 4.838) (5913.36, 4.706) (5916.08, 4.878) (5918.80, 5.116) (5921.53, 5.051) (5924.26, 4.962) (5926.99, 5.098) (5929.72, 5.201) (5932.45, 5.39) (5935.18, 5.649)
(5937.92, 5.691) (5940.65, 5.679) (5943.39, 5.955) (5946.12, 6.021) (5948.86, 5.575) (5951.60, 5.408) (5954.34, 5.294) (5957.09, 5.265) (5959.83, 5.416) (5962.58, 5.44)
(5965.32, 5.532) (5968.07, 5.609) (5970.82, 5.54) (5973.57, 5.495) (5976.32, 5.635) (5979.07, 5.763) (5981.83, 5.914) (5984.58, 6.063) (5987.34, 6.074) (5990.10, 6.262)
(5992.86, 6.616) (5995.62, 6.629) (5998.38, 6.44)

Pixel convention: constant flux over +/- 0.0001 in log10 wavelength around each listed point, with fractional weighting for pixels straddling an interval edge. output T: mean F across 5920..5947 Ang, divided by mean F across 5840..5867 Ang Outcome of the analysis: 0.8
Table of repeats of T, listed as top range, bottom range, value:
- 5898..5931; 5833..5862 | 0.68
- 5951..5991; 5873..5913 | 1.38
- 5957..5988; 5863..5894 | 1.18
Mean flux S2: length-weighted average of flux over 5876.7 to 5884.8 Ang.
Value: 5.06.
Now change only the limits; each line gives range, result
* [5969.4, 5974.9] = 5.52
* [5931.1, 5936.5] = 5.52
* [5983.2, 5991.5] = 6.13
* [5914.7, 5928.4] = 5.02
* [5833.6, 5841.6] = 7.39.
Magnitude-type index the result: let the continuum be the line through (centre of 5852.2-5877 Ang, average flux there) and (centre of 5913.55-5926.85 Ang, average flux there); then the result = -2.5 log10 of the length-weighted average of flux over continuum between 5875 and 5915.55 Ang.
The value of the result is 0.31 mag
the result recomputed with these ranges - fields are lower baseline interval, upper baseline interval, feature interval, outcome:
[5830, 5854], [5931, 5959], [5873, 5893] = 0.45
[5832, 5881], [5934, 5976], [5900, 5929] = 0.25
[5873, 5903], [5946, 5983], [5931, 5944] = -0.14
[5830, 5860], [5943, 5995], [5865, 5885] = 0.22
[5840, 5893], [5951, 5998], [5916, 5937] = 0.11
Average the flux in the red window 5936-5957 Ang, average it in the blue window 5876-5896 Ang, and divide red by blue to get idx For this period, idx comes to 1.44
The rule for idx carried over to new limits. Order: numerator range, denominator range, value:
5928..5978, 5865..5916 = 1.25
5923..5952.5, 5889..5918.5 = 1.42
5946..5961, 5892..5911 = 1.48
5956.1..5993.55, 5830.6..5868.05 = 0.85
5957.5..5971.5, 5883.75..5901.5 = 1.73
